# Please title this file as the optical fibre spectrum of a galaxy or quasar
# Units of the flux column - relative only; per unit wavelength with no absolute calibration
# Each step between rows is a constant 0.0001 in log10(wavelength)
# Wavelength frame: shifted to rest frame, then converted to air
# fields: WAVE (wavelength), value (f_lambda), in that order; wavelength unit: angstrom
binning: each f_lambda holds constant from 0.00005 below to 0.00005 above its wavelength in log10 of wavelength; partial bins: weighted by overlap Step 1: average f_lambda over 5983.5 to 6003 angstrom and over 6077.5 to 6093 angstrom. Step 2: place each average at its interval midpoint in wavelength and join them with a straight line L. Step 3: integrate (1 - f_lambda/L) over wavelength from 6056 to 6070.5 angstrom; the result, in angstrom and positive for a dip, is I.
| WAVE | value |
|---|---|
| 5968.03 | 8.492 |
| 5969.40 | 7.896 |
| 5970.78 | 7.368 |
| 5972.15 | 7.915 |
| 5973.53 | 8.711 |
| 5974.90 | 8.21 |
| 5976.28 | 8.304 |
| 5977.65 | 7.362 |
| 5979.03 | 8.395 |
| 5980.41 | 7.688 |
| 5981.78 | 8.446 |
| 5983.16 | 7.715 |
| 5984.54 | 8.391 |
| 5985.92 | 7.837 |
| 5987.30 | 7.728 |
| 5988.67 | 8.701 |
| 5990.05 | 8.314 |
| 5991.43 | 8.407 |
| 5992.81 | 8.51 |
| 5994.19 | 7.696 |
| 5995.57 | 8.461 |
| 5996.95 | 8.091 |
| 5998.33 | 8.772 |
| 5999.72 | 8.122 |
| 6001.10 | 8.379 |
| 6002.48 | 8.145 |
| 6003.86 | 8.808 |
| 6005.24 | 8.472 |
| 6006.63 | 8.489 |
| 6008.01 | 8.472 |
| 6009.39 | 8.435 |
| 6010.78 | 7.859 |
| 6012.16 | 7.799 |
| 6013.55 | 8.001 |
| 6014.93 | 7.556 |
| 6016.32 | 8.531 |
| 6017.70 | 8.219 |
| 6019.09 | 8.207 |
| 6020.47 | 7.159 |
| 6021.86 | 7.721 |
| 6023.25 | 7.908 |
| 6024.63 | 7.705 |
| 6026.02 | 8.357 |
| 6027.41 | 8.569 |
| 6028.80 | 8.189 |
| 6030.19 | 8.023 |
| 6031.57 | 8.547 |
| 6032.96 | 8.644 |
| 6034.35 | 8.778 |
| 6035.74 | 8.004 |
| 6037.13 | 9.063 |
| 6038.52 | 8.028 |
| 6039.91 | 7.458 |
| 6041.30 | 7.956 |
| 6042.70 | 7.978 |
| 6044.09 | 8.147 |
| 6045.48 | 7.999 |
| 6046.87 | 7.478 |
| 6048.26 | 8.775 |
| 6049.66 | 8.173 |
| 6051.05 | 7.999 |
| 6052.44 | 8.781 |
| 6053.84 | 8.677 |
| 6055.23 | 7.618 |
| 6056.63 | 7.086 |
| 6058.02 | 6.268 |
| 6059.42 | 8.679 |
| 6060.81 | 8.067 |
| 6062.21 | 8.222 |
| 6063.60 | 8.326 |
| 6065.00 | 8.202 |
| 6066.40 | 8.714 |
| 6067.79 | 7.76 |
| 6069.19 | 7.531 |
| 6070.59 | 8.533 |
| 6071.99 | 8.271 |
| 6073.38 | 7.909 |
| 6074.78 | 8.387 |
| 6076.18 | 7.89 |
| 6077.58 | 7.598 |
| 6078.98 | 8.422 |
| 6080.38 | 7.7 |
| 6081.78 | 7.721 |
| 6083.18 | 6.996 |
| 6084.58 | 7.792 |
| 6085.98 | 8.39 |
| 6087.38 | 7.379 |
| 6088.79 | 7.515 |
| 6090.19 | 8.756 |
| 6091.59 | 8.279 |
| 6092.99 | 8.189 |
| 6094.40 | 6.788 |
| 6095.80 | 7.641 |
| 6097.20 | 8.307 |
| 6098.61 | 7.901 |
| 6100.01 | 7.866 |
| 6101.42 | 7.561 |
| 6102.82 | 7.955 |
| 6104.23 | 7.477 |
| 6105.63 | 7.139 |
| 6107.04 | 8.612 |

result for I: 0.11 angstrom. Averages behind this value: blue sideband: 8.24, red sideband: 7.9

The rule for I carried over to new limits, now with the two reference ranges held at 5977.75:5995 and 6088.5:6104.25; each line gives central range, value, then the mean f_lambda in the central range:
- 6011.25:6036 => -0.2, 8.11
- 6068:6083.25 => 0.0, 7.94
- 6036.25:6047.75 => 0.0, 8.03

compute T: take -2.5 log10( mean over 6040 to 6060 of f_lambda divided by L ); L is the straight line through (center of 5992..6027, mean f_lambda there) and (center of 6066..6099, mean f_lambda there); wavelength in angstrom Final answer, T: 0.01 mag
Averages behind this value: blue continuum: 8.16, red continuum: 7.93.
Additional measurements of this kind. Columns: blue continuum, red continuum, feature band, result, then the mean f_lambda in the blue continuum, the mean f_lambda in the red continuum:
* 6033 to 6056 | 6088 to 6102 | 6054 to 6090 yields 0.02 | 8.19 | 7.88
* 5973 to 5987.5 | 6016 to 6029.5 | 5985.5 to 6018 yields -0.02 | 8.08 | 8.04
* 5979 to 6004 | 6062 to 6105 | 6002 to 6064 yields 0.00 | 8.23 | 7.93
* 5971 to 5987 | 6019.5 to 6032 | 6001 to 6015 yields -0.03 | 8.06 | 8.02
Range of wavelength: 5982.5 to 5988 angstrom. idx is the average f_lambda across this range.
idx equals 7.93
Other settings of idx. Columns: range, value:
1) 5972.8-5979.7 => 8.19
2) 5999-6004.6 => 8.37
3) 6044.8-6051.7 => 8.09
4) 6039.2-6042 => 7.7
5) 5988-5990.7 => 8.51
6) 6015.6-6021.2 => 8.02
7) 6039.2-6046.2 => 7.9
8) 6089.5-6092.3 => 8.53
